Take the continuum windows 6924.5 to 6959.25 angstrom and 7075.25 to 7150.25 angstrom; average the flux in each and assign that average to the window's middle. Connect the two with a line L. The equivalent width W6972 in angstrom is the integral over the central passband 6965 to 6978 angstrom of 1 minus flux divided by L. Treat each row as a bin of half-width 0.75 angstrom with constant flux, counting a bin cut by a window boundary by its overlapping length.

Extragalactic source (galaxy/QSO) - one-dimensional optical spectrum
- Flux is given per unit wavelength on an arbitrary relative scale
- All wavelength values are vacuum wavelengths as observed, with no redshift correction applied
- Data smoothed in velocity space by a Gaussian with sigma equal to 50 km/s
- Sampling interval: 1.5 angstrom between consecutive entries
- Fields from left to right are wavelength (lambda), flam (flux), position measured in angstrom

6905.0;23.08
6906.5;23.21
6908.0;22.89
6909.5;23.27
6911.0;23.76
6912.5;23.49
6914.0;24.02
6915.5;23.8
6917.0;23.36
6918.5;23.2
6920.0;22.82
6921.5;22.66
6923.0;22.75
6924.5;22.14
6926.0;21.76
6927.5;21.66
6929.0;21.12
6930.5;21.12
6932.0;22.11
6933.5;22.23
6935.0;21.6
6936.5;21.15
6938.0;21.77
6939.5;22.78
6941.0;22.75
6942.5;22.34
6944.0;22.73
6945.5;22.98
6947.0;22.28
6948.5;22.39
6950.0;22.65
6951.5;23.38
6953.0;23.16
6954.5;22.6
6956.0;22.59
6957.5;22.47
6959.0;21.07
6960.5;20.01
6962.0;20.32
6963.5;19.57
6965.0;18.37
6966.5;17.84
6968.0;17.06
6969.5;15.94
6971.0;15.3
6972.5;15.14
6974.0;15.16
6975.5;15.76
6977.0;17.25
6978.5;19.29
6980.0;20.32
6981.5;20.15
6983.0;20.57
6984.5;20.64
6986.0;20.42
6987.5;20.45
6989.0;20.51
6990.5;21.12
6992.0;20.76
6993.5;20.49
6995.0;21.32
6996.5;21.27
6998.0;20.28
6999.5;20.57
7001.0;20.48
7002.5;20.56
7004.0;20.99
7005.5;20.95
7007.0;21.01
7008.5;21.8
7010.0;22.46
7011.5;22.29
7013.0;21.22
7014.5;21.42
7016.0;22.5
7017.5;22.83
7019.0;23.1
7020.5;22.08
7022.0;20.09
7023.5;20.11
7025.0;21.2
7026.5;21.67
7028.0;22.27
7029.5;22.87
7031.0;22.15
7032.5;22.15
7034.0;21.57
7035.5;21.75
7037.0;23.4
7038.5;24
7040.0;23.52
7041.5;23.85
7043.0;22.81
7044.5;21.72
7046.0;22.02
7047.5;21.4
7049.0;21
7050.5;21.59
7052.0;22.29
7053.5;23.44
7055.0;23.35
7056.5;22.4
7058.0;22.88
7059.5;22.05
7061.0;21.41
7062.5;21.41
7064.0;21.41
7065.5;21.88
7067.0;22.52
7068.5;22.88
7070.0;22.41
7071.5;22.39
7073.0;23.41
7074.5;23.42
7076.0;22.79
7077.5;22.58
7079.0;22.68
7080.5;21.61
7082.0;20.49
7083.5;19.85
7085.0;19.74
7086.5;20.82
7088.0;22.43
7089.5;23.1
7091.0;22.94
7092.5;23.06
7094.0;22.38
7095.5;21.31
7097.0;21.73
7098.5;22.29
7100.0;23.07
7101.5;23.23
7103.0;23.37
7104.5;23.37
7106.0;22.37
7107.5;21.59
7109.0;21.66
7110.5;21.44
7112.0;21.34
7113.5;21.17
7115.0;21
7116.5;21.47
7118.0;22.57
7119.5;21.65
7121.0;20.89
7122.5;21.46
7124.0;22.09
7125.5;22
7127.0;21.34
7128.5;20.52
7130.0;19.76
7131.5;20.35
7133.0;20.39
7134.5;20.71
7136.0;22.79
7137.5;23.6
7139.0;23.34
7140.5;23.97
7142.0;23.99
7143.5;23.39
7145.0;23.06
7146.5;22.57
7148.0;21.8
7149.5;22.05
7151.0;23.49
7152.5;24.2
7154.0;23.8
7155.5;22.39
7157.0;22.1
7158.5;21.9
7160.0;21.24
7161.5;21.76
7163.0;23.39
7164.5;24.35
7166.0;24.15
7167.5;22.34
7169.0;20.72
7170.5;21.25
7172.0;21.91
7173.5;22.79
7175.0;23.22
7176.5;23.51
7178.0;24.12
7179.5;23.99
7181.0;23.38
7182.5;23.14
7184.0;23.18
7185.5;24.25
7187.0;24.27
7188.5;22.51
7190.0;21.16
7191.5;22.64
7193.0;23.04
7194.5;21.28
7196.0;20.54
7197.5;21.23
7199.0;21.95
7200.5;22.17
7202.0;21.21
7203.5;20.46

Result 3.4 angstrom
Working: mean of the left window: 22.2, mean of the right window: 22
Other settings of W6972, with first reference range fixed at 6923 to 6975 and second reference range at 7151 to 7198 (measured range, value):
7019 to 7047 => -0.9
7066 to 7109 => -0.5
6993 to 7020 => -0.2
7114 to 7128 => 0.4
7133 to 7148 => -0.3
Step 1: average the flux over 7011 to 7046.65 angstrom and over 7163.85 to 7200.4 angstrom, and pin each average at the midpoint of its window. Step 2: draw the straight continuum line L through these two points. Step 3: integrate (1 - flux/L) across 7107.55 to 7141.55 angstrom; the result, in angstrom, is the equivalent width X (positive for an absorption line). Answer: 1.3 angstrom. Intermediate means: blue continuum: 22.2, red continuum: 22.7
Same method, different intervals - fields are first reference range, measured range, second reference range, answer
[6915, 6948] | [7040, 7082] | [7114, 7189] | 0.1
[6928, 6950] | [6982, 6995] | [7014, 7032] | 0.8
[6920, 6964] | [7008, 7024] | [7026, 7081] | 0.3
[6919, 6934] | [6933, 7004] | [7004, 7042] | 5.3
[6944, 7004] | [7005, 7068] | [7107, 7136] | -4.6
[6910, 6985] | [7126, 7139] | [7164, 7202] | 0.6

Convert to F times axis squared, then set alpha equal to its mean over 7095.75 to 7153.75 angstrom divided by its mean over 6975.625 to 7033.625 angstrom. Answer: 1.1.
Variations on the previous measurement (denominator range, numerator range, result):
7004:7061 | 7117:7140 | 1.00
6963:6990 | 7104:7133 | 1.22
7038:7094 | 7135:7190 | 1.06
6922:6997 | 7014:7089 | 1.10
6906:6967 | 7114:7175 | 1.06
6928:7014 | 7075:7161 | 1.12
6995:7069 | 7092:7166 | 1.04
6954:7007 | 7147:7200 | 1.22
